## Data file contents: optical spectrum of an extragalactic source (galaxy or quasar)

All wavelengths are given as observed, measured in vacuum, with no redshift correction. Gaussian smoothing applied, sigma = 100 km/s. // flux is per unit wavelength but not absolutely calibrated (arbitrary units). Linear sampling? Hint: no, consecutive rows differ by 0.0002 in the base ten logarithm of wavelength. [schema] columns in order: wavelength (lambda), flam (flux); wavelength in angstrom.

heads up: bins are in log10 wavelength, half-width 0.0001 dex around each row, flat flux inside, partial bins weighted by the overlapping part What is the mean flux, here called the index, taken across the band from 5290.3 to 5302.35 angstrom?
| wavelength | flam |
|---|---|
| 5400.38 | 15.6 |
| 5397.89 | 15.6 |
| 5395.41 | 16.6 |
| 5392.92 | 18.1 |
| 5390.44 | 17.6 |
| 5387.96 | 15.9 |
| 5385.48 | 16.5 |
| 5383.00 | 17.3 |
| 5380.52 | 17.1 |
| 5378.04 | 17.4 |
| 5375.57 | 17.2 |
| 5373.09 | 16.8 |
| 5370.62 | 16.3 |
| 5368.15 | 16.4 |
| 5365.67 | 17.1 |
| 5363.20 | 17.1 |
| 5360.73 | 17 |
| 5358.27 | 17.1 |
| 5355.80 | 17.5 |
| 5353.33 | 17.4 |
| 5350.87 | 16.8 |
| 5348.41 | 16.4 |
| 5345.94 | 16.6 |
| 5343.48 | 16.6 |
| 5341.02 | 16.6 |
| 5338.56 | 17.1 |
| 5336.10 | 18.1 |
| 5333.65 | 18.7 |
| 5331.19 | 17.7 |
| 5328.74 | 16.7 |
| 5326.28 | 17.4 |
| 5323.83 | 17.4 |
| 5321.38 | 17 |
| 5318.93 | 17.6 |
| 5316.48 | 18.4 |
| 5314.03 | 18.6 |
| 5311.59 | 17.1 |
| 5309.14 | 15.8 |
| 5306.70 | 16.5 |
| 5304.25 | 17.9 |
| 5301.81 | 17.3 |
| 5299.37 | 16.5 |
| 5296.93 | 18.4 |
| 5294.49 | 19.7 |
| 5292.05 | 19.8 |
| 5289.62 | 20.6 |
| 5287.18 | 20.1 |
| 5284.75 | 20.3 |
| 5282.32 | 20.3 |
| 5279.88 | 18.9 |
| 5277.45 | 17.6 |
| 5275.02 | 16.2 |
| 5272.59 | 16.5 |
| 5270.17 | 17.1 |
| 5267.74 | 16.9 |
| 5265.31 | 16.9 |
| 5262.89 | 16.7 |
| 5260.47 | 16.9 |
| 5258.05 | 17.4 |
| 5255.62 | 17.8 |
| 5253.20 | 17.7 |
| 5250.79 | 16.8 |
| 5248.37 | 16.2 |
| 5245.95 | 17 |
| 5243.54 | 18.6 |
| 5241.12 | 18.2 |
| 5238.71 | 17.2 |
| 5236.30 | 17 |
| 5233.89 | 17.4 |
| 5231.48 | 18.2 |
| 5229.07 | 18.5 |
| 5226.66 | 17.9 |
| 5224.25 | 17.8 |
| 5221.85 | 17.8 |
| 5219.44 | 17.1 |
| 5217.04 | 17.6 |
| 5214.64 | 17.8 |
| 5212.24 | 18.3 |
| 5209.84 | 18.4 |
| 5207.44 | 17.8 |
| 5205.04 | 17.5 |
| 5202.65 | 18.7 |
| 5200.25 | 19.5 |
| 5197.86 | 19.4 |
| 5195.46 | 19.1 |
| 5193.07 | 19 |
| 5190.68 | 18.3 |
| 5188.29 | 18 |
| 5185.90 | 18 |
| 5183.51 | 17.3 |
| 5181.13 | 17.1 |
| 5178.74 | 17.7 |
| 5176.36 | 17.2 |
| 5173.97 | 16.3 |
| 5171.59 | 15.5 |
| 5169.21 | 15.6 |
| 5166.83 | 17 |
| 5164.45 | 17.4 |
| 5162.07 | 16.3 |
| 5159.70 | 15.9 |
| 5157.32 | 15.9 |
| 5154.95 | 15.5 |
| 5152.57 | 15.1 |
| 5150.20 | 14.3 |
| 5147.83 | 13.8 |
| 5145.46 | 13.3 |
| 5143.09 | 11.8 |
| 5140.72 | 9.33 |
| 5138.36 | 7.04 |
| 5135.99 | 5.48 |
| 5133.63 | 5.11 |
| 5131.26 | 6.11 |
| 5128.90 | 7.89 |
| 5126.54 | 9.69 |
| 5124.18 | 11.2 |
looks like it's 18.5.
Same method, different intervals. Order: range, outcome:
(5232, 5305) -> 17.9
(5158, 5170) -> 16.4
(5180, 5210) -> 18.3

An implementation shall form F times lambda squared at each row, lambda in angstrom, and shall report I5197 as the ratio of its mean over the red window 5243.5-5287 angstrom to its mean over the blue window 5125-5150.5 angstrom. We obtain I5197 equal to 1.98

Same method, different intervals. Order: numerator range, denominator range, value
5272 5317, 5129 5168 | 1.56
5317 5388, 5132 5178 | 1.36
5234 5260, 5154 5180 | 1.09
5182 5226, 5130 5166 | 1.52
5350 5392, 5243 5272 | 1.04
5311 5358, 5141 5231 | 1.08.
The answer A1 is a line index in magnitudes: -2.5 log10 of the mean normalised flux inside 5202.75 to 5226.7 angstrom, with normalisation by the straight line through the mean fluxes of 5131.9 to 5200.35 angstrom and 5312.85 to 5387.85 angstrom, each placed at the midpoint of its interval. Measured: -0.143 mag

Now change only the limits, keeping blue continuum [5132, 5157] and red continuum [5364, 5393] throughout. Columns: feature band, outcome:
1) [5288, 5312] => -0.20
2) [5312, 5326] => -0.15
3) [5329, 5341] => -0.12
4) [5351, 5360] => -0.06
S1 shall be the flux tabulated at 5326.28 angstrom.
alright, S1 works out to 17.4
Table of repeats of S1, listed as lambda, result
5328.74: 16.7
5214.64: 17.8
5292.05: 19.8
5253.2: 17.7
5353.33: 17.4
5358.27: 17.1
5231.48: 18.2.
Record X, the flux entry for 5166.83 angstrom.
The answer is 17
